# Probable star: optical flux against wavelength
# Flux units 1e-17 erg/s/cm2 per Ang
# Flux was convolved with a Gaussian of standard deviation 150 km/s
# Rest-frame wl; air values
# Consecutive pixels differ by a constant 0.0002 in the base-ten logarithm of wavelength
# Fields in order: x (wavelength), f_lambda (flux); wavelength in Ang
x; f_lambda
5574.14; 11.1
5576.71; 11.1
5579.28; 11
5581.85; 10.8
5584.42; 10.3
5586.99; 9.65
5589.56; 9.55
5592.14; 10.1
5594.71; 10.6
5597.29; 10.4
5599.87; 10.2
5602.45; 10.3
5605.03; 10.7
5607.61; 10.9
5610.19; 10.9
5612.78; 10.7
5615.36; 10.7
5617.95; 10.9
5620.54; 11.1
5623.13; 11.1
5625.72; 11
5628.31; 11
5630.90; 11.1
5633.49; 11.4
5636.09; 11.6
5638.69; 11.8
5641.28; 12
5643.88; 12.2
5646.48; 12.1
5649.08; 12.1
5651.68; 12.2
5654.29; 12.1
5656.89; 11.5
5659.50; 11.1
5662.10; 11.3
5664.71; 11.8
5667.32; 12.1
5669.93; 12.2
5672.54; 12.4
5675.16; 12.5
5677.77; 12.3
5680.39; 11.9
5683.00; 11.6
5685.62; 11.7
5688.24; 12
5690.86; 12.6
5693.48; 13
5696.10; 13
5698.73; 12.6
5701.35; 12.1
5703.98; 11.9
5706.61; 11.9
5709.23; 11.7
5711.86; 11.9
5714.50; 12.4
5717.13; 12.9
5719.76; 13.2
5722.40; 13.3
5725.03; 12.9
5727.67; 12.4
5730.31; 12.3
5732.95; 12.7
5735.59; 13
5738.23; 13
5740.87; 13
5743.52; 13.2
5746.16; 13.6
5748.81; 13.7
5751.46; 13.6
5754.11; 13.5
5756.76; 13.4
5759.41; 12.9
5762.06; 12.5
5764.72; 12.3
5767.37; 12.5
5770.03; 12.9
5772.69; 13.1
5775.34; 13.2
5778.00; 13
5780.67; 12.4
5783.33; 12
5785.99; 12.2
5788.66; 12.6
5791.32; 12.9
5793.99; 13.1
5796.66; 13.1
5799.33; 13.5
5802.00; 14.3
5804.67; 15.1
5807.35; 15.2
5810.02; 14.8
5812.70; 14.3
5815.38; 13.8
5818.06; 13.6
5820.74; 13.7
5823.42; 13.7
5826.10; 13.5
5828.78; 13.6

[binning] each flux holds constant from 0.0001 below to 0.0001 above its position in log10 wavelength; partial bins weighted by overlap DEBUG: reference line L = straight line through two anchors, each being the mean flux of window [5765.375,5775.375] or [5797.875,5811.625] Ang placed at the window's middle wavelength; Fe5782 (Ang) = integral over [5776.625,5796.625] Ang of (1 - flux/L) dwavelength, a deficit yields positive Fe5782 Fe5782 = 1.51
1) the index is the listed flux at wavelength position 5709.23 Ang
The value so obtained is 11.7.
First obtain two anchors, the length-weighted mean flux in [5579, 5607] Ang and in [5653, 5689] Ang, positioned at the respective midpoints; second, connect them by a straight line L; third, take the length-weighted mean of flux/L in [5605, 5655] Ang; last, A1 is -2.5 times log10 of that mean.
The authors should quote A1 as -0.03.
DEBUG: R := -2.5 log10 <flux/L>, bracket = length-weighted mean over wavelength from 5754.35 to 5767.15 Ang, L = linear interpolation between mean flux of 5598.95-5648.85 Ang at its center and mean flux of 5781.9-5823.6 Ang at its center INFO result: 0.02 mag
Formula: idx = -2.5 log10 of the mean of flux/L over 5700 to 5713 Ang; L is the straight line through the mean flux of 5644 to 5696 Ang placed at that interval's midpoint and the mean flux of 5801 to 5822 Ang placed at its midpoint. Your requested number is 0.07 mag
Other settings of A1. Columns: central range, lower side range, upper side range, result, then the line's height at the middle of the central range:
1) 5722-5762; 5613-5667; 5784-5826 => -0.02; 12.9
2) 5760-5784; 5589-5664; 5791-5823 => 0.06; 13.4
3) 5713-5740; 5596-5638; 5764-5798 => -0.06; 12.1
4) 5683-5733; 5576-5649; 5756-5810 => -0.02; 12.2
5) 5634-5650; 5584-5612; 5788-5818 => -0.08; 11.1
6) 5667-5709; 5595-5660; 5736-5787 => -0.02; 12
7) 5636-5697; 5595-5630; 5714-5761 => -0.03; 11.8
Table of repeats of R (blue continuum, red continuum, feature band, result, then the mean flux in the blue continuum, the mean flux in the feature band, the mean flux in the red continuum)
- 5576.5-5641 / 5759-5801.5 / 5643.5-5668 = -0.05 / 10.8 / 11.8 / 12.8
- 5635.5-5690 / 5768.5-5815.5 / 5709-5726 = -0.01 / 11.9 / 12.7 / 13.4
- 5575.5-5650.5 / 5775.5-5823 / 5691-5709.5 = -0.02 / 10.9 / 12.4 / 13.5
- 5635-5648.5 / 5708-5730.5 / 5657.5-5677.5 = 0.02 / 12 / 11.9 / 12.6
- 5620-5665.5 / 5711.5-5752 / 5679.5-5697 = 0.00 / 11.6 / 12.3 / 13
